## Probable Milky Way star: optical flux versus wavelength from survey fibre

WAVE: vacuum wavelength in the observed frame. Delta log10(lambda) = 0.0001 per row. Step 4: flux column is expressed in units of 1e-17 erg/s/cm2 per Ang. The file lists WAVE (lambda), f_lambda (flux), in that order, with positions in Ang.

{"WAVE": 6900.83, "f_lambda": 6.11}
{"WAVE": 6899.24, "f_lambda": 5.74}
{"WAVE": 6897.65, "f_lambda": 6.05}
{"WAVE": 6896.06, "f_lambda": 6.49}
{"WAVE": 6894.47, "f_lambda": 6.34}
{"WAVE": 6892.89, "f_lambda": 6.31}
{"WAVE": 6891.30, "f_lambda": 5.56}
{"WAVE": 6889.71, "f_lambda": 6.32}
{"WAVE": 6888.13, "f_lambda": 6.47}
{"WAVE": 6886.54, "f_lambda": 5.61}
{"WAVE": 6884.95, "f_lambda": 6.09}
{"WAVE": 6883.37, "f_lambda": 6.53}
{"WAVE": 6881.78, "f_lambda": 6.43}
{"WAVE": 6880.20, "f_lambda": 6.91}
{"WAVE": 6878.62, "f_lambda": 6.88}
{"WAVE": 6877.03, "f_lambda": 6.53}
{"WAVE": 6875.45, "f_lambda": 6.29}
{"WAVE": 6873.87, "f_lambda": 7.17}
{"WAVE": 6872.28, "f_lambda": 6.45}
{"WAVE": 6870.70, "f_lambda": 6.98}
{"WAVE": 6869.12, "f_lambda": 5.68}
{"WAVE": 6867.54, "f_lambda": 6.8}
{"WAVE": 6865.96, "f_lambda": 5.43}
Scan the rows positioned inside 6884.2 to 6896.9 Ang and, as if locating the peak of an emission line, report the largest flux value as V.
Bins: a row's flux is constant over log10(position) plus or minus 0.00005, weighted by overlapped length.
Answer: 6.49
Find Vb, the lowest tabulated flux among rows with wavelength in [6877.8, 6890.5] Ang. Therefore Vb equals 5.61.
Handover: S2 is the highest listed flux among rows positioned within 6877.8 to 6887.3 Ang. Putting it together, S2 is 6.91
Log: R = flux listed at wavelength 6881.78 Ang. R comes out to 6.43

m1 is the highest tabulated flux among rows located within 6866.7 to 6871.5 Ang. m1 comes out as 6.98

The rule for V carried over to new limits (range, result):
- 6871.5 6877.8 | 7.17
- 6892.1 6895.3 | 6.34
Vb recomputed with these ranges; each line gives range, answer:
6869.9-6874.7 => 6.45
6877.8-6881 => 6.88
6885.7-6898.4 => 5.56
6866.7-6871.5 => 5.68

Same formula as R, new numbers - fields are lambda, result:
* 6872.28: 6.45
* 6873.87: 7.17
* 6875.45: 6.29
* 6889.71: 6.32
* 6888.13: 6.47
